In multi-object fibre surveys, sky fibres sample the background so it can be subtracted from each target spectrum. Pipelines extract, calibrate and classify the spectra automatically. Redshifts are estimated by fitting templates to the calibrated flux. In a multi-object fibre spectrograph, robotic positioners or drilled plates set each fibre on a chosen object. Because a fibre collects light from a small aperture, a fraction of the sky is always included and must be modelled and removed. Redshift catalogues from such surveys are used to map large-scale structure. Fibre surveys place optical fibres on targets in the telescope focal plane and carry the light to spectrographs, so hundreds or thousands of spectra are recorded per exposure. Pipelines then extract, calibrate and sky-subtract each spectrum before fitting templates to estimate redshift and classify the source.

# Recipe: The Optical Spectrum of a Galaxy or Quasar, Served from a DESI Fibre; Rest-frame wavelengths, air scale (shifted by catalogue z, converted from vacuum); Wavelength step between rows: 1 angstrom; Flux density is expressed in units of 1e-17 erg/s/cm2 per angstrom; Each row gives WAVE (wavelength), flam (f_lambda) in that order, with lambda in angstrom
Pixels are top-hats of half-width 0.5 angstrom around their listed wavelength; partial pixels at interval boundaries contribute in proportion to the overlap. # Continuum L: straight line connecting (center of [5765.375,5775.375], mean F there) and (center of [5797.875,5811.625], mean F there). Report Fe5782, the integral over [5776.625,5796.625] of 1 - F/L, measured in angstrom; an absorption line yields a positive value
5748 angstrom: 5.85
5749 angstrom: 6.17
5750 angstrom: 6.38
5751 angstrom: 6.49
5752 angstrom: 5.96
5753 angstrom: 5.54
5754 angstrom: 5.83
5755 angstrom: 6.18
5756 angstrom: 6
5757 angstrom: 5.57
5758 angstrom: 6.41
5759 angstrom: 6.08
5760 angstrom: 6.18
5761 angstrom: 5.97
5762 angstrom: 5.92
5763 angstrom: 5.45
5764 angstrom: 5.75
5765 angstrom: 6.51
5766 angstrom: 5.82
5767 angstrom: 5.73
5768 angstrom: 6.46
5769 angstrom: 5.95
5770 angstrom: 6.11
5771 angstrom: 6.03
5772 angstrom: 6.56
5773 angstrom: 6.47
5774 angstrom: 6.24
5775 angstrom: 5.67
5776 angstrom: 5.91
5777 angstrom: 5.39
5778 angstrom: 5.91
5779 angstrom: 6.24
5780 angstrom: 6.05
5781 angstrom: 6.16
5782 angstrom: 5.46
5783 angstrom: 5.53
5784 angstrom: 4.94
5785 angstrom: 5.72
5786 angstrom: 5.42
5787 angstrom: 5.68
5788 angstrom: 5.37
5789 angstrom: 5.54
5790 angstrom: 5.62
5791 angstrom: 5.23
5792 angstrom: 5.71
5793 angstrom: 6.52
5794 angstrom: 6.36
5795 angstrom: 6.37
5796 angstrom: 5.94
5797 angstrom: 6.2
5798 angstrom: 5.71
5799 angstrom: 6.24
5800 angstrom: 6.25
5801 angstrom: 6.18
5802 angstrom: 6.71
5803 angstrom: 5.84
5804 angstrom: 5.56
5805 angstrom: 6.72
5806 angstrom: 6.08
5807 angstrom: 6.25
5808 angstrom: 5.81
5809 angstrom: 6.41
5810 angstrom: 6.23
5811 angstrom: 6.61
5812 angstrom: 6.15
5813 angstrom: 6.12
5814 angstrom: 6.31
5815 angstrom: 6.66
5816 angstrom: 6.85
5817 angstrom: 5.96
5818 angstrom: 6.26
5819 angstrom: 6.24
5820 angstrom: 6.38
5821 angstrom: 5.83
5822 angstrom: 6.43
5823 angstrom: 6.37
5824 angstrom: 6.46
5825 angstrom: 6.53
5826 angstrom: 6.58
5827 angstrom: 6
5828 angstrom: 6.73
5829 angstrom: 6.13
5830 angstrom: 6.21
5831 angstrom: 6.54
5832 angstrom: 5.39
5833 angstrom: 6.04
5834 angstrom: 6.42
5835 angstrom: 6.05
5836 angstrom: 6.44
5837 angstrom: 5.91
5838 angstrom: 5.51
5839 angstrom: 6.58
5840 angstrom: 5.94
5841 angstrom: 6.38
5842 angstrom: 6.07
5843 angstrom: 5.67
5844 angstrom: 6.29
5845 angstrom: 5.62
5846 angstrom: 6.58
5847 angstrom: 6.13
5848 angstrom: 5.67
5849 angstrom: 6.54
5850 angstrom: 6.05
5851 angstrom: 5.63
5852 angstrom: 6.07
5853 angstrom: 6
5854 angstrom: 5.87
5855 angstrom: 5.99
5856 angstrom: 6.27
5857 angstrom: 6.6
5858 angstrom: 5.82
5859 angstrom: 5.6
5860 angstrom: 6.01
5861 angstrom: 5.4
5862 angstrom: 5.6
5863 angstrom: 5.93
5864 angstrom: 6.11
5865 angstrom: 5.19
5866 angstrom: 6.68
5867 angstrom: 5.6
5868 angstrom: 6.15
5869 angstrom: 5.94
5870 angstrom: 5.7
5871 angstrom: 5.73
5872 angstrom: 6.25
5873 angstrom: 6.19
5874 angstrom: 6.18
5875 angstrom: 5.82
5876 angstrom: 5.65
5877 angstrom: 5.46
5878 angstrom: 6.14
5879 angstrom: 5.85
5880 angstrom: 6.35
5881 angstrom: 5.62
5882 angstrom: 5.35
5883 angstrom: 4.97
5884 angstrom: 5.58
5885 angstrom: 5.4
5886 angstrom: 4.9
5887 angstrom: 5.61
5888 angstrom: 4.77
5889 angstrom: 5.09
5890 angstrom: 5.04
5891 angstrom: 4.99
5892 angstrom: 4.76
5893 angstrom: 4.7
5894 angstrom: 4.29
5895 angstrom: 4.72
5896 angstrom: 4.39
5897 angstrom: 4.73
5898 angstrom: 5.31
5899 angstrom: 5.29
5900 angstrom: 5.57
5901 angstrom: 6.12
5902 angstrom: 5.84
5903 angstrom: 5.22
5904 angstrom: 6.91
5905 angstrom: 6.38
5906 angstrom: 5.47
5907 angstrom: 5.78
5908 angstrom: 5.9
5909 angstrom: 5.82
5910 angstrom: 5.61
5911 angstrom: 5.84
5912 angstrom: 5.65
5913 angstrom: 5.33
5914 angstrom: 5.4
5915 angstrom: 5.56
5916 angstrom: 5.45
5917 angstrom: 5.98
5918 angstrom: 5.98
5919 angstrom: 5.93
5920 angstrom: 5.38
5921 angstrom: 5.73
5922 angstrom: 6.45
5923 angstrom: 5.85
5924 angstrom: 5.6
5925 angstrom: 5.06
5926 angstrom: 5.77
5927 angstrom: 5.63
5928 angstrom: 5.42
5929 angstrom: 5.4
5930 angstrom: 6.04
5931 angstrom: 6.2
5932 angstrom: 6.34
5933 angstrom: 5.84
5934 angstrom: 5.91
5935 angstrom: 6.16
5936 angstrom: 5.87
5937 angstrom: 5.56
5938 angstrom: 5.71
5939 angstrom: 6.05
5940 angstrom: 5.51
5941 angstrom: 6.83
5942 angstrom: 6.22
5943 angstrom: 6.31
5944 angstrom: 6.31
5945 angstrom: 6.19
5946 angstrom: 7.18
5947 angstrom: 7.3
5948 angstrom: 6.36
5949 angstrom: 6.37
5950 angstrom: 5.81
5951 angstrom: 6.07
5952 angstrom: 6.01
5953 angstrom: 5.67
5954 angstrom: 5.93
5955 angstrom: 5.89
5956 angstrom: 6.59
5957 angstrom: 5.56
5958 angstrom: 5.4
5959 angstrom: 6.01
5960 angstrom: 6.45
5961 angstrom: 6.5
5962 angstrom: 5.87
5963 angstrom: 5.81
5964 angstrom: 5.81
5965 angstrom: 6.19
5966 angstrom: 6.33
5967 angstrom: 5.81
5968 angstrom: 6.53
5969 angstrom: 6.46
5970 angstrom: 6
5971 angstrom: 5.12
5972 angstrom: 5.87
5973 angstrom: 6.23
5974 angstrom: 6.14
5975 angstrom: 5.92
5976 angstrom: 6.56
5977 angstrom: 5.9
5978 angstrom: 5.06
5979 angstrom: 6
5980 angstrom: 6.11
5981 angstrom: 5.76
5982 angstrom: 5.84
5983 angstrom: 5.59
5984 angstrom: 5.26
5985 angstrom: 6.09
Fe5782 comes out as 1.3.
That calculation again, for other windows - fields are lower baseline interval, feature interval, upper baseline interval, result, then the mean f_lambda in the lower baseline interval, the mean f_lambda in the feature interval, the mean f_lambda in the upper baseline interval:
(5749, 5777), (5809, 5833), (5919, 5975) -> -1.1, 6.03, 6.3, 6.01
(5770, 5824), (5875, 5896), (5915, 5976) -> 2.7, 6.05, 5.25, 6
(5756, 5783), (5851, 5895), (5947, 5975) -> 2.8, 5.99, 5.65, 6.05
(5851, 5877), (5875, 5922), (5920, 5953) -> 3.8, 5.92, 5.49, 6.02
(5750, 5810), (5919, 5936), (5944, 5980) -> 0.7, 5.97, 5.8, 6.09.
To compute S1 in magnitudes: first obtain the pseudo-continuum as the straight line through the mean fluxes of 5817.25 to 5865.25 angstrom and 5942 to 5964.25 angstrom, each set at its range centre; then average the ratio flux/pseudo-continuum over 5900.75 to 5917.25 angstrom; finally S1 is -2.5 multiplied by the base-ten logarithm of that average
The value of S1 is 0.07 mag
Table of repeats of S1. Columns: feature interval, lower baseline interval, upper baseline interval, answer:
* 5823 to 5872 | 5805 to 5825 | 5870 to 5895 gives -0.03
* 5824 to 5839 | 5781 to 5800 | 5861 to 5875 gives -0.06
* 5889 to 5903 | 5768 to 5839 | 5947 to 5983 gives 0.19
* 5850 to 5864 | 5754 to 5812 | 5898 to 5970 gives 0.01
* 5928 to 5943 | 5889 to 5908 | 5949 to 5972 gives -0.05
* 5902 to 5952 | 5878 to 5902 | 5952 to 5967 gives -0.06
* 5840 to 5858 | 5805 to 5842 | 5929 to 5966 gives 0.03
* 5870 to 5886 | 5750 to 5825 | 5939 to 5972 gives 0.06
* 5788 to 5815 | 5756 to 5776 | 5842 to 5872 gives -0.02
